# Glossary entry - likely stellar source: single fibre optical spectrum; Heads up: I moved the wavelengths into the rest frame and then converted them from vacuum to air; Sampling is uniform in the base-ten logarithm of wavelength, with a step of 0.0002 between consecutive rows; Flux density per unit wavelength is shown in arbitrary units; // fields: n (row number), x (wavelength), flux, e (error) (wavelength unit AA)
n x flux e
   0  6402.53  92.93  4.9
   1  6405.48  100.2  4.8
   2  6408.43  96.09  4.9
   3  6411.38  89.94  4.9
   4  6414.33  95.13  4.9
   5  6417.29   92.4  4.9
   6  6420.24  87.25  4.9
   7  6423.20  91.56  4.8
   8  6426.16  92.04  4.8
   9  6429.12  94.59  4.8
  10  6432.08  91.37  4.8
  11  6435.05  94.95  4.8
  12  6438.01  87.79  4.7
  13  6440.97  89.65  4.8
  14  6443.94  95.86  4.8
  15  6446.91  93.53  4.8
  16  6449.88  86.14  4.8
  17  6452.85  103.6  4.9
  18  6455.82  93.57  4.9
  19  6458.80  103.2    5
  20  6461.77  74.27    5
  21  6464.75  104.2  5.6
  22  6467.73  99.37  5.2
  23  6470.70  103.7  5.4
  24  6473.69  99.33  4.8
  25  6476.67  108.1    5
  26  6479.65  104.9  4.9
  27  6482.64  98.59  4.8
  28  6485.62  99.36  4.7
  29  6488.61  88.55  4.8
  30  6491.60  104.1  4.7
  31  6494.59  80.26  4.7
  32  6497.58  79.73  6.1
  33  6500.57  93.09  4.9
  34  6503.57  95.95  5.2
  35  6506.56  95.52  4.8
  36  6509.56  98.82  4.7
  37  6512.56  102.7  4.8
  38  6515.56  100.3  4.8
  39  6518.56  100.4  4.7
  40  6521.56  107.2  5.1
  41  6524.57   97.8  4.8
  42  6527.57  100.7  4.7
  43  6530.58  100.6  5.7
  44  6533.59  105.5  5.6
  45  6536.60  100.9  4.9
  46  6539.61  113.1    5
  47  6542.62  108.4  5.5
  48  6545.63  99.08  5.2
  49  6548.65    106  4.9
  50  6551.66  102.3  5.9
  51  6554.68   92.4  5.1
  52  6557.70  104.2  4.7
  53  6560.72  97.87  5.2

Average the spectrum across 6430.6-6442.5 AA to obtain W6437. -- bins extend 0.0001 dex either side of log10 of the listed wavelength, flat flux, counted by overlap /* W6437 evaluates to 91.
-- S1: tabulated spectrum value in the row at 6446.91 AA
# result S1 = 93.53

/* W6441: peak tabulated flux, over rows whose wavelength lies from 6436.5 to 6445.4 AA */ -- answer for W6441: 95.86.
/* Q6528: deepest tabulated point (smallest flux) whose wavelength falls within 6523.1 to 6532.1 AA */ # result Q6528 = 97.8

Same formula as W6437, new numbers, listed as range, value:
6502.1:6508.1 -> 95.8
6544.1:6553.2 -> 102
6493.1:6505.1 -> 87.3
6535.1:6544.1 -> 108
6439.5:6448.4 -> 93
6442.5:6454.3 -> 94.7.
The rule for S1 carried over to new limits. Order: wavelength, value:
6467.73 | 99.37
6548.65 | 106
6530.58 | 100.6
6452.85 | 103.6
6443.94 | 95.86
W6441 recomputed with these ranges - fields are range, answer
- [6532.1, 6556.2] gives 113.1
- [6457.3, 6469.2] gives 104.2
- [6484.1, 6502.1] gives 104.1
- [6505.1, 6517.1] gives 102.7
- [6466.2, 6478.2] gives 108.1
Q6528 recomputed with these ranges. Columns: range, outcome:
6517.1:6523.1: 100.4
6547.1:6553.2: 102.3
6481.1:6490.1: 88.55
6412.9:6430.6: 87.25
